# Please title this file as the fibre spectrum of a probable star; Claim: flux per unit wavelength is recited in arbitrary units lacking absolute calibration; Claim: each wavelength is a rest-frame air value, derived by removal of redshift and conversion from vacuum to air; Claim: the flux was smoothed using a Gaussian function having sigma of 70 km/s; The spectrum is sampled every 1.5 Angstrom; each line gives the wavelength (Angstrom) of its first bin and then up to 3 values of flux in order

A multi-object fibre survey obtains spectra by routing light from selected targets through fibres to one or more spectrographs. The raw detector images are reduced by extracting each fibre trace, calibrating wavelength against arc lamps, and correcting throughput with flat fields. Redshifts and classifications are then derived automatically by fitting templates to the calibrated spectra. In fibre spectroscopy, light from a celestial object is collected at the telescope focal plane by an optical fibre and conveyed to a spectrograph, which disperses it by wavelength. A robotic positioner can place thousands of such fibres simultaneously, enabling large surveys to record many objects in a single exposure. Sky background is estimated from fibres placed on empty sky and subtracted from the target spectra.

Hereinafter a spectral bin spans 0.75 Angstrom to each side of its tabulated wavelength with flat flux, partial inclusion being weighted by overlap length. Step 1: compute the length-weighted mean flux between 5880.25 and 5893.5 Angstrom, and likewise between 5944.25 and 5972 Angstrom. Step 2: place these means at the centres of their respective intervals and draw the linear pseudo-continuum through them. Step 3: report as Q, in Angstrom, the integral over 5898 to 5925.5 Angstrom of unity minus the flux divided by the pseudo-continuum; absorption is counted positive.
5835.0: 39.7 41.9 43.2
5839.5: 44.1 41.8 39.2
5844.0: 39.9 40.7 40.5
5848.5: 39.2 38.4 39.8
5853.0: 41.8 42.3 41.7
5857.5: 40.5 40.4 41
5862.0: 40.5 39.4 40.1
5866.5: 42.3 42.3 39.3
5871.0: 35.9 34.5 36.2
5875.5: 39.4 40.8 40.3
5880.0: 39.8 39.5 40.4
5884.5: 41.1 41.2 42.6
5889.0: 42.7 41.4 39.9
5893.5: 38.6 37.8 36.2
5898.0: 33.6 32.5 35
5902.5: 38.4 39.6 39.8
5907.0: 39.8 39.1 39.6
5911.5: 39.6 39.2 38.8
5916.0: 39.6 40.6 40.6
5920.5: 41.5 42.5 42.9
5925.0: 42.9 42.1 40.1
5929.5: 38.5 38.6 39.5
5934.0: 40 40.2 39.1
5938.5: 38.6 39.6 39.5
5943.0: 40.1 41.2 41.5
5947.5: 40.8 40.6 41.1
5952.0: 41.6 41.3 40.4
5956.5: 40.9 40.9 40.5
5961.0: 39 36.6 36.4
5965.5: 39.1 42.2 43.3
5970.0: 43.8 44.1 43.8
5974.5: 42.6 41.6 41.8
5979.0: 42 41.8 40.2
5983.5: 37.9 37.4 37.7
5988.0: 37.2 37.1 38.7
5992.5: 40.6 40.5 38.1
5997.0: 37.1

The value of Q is 1.0 Angstrom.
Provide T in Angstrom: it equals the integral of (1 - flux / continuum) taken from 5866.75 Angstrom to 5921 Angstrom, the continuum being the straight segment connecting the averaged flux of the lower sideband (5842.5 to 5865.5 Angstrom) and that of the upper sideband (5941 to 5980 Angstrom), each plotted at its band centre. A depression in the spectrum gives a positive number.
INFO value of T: 2.0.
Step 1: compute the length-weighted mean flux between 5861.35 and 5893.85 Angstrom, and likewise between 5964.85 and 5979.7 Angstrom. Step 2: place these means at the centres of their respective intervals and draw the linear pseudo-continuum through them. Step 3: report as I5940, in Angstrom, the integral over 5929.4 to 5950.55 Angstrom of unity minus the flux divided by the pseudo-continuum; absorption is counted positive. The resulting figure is 0.8 Angstrom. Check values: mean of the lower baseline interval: 39.9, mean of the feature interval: 39.9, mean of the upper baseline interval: 42.5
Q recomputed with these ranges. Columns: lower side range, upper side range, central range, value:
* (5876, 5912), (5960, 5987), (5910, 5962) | -0.6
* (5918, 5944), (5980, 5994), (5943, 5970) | -0.6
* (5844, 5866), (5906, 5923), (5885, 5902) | 0.8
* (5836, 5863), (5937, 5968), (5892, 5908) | 1.3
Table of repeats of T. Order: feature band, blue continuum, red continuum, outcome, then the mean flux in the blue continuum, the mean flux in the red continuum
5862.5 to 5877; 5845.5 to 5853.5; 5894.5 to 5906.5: -0.1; 40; 36.7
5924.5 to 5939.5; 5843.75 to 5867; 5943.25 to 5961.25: 0.3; 40.5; 40.8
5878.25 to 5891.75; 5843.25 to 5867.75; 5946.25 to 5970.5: -0.1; 40.6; 40.5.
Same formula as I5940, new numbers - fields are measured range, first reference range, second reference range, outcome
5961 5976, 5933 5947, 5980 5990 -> -0.9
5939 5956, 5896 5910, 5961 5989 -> -0.6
